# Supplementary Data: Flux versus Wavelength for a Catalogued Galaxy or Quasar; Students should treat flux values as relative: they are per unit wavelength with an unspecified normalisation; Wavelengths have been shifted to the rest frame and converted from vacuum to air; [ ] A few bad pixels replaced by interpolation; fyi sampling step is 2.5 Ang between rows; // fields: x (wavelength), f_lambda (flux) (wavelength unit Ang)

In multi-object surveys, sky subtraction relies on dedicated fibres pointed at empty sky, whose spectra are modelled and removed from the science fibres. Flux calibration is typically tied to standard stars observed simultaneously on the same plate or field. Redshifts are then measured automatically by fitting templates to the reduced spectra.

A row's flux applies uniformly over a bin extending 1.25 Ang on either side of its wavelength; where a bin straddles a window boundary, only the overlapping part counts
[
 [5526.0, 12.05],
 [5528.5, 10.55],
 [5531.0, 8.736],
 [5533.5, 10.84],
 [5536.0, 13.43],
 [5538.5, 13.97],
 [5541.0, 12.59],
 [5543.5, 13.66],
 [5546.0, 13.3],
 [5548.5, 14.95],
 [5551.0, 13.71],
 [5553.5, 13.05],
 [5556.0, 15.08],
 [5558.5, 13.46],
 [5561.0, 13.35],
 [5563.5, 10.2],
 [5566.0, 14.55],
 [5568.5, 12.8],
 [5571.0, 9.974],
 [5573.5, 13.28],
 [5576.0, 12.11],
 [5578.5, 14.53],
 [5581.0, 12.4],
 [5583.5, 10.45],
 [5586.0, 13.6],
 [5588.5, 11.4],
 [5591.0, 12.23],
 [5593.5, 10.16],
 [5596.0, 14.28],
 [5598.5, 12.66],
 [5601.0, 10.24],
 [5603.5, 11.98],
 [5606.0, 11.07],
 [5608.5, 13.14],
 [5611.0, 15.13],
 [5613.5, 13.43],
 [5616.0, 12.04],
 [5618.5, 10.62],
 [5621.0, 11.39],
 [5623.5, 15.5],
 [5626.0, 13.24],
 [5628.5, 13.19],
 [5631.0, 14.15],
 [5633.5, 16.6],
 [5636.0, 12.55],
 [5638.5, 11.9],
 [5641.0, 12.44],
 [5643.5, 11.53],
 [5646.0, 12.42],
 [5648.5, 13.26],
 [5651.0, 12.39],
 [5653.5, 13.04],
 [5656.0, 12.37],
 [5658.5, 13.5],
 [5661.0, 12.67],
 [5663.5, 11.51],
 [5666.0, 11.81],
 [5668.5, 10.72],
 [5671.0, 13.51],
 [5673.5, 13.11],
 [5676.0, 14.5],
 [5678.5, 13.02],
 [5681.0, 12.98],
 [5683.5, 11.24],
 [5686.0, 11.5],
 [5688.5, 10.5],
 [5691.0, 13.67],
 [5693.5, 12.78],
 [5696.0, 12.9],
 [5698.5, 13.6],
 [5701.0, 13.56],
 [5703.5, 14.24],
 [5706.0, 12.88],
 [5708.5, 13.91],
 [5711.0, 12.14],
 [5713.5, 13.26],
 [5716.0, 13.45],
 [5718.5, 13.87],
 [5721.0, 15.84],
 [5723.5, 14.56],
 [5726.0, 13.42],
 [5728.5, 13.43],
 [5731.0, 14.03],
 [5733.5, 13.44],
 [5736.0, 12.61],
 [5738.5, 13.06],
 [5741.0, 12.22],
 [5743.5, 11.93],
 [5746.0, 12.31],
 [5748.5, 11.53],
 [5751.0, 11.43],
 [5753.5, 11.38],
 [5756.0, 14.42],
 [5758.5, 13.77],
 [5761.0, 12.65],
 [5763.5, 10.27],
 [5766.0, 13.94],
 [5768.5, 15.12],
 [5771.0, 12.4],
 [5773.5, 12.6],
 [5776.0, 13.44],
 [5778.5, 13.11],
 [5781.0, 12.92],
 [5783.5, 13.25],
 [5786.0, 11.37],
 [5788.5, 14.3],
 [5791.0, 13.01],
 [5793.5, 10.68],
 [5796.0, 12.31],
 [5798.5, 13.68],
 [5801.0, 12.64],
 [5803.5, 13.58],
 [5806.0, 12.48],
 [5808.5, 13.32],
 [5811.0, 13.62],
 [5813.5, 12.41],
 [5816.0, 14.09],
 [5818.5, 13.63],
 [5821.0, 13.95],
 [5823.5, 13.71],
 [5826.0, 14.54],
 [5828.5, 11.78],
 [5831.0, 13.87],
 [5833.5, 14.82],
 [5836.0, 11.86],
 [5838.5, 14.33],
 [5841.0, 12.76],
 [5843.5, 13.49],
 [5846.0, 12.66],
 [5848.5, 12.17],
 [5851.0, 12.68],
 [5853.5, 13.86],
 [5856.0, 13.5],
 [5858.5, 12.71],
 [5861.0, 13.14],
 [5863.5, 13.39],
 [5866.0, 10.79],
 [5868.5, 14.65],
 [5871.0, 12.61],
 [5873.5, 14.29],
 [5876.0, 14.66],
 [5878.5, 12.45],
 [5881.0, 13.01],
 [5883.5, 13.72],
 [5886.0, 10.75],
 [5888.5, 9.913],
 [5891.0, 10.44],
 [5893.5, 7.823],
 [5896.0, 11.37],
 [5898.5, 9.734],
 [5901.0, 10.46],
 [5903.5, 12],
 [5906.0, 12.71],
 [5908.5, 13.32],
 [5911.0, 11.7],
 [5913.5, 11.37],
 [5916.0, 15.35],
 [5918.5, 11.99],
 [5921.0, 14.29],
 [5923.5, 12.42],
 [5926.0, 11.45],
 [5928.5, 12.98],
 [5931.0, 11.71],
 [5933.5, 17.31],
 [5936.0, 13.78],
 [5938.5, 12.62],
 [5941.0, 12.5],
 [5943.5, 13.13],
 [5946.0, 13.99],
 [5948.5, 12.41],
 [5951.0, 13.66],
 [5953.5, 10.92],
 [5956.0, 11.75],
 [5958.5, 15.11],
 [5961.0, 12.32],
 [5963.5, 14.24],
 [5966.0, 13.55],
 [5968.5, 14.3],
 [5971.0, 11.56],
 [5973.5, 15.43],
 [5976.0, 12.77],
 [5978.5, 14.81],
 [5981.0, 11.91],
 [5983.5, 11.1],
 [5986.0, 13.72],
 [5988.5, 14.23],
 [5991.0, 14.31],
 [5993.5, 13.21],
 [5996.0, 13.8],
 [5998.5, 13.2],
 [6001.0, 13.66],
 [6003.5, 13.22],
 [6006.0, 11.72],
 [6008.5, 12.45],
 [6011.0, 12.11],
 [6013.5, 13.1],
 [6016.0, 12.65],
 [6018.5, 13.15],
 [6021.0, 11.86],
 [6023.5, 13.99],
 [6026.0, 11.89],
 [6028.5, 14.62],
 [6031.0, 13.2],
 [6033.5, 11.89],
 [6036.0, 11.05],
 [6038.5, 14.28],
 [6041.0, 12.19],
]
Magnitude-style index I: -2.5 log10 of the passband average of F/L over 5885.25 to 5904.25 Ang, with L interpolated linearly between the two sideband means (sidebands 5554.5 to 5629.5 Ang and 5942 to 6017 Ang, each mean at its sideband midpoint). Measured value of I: 0.26 mag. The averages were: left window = 12.6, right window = 13.1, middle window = 10.3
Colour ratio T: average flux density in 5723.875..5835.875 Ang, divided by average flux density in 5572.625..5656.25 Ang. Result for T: 1.0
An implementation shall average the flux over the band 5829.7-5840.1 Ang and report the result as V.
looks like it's 13.7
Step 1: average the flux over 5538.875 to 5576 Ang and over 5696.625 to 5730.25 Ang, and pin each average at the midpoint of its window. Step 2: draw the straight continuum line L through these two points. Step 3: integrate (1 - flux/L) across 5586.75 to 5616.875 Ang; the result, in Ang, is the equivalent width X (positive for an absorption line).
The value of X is 2.2 Ang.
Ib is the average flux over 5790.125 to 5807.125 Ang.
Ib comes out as 12.6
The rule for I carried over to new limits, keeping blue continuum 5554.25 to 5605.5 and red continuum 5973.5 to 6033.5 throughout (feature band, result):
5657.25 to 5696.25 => 0.008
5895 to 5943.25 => 0.031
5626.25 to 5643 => -0.072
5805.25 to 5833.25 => -0.055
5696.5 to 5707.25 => -0.075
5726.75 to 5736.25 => -0.066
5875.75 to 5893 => 0.097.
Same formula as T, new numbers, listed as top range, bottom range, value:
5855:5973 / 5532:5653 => 0.99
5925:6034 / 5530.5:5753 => 1.03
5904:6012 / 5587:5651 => 1.04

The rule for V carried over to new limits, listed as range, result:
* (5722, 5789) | 12.9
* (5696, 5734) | 13.7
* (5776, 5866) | 13.1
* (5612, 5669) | 12.7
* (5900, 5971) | 13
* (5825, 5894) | 12.8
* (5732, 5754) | 12.3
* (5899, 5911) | 11.9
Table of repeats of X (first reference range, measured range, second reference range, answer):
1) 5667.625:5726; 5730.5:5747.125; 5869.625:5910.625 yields 0.14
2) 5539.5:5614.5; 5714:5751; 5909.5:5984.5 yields -0.87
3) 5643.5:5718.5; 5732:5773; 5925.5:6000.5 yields 0.76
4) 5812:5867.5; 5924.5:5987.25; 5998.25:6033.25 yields -0.83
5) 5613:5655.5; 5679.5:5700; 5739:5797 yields 0.60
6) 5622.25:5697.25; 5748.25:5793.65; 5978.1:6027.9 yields 0.30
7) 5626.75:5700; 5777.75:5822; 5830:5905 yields -1.62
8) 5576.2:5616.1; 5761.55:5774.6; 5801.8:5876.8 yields 0.19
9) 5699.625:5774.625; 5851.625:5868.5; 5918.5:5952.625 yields 0.18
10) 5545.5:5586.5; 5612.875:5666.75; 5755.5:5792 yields 0.87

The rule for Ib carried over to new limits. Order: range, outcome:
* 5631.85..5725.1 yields 13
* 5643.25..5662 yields 12.7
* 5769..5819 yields 13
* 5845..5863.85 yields 13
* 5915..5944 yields 13.3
